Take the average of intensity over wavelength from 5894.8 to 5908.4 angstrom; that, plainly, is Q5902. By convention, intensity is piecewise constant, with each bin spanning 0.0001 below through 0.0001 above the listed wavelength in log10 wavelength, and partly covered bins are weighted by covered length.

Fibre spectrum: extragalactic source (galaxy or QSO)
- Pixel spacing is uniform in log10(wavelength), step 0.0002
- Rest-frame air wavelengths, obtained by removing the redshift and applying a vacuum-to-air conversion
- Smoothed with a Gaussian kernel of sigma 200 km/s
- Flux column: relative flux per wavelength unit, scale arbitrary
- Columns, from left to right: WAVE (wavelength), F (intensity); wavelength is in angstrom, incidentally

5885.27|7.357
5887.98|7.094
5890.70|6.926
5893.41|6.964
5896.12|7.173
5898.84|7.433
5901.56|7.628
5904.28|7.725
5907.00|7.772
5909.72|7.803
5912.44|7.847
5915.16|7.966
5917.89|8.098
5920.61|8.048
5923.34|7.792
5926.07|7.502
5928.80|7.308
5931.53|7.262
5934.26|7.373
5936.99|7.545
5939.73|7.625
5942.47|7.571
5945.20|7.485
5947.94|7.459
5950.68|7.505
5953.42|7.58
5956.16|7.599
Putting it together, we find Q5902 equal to 7.54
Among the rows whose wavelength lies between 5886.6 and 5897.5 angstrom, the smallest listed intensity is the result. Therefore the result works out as 6.926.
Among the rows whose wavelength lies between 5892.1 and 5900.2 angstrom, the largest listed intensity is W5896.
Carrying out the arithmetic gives 7.433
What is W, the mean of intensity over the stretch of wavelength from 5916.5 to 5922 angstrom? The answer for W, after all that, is 8.07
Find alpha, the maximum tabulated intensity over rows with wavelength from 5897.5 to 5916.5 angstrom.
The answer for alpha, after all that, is 7.966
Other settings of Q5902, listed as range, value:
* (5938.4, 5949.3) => 7.54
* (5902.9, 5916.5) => 7.82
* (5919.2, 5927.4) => 7.79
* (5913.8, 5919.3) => 8.04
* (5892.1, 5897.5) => 7.07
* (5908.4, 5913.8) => 7.83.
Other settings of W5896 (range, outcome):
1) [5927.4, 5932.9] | 7.308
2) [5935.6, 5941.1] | 7.625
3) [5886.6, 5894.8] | 7.094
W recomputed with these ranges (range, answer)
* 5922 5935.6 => 7.45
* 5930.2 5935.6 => 7.32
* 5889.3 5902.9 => 7.22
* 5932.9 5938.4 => 7.46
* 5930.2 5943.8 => 7.47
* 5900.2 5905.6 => 7.67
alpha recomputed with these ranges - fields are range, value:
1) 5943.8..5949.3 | 7.485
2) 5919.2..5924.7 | 8.048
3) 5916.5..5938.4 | 8.098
